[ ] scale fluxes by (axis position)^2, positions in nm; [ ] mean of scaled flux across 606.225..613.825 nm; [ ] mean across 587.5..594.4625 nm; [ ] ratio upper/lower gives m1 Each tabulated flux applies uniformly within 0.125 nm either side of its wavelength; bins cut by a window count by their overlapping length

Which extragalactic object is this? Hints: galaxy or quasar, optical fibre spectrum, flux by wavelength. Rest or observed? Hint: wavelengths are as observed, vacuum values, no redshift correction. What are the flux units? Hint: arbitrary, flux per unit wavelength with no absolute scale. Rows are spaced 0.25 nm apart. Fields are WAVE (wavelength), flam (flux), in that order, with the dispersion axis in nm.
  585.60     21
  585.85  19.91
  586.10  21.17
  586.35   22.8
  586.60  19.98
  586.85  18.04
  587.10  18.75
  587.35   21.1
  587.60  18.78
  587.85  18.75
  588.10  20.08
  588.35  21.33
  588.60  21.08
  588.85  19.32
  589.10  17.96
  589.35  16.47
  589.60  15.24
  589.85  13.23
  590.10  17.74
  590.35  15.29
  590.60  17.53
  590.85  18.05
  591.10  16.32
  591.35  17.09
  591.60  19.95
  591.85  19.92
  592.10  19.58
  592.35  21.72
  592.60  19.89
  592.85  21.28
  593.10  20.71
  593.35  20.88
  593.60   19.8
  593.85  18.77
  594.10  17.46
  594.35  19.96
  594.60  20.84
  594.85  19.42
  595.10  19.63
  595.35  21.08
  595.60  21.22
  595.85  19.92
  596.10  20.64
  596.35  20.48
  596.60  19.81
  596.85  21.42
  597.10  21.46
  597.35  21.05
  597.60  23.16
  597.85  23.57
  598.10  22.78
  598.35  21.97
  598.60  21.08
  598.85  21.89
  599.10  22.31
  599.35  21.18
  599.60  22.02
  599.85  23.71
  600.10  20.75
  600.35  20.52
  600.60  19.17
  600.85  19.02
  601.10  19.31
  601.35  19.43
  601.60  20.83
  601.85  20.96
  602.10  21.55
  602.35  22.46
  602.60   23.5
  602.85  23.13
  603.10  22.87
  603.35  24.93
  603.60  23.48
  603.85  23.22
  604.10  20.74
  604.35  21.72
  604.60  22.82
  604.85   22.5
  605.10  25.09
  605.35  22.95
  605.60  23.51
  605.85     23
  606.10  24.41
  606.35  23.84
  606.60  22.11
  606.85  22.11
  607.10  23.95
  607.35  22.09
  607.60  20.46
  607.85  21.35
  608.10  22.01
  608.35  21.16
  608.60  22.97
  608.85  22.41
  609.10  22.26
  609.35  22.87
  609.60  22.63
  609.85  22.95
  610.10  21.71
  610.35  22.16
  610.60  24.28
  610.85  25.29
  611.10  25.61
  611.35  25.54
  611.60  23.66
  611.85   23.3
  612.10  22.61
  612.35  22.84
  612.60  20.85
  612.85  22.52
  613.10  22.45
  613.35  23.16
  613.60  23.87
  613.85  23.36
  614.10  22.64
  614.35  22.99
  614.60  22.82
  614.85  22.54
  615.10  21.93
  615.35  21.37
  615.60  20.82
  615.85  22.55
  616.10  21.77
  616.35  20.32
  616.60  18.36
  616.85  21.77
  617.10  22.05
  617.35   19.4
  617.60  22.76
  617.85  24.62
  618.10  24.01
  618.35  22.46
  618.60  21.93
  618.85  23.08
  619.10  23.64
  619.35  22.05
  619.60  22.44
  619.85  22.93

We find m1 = 1.3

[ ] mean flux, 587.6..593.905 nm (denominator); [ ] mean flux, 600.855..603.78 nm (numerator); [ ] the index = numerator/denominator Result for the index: 1.2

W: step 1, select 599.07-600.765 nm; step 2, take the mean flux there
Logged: 21.3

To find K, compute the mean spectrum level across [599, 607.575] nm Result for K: 22.2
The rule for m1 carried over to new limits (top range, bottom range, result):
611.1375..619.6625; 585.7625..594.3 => 1.29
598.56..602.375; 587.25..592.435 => 1.18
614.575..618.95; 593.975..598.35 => 1.12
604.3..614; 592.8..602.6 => 1.14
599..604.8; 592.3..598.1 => 1.08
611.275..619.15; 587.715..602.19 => 1.20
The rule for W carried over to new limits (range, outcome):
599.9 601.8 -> 20.1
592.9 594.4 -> 19.7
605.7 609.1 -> 22.5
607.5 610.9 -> 22.4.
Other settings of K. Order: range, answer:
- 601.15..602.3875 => 20.8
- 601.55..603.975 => 22.8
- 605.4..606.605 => 23.5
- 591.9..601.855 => 20.8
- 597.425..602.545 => 21.4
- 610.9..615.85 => 22.9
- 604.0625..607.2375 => 23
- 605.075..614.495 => 23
